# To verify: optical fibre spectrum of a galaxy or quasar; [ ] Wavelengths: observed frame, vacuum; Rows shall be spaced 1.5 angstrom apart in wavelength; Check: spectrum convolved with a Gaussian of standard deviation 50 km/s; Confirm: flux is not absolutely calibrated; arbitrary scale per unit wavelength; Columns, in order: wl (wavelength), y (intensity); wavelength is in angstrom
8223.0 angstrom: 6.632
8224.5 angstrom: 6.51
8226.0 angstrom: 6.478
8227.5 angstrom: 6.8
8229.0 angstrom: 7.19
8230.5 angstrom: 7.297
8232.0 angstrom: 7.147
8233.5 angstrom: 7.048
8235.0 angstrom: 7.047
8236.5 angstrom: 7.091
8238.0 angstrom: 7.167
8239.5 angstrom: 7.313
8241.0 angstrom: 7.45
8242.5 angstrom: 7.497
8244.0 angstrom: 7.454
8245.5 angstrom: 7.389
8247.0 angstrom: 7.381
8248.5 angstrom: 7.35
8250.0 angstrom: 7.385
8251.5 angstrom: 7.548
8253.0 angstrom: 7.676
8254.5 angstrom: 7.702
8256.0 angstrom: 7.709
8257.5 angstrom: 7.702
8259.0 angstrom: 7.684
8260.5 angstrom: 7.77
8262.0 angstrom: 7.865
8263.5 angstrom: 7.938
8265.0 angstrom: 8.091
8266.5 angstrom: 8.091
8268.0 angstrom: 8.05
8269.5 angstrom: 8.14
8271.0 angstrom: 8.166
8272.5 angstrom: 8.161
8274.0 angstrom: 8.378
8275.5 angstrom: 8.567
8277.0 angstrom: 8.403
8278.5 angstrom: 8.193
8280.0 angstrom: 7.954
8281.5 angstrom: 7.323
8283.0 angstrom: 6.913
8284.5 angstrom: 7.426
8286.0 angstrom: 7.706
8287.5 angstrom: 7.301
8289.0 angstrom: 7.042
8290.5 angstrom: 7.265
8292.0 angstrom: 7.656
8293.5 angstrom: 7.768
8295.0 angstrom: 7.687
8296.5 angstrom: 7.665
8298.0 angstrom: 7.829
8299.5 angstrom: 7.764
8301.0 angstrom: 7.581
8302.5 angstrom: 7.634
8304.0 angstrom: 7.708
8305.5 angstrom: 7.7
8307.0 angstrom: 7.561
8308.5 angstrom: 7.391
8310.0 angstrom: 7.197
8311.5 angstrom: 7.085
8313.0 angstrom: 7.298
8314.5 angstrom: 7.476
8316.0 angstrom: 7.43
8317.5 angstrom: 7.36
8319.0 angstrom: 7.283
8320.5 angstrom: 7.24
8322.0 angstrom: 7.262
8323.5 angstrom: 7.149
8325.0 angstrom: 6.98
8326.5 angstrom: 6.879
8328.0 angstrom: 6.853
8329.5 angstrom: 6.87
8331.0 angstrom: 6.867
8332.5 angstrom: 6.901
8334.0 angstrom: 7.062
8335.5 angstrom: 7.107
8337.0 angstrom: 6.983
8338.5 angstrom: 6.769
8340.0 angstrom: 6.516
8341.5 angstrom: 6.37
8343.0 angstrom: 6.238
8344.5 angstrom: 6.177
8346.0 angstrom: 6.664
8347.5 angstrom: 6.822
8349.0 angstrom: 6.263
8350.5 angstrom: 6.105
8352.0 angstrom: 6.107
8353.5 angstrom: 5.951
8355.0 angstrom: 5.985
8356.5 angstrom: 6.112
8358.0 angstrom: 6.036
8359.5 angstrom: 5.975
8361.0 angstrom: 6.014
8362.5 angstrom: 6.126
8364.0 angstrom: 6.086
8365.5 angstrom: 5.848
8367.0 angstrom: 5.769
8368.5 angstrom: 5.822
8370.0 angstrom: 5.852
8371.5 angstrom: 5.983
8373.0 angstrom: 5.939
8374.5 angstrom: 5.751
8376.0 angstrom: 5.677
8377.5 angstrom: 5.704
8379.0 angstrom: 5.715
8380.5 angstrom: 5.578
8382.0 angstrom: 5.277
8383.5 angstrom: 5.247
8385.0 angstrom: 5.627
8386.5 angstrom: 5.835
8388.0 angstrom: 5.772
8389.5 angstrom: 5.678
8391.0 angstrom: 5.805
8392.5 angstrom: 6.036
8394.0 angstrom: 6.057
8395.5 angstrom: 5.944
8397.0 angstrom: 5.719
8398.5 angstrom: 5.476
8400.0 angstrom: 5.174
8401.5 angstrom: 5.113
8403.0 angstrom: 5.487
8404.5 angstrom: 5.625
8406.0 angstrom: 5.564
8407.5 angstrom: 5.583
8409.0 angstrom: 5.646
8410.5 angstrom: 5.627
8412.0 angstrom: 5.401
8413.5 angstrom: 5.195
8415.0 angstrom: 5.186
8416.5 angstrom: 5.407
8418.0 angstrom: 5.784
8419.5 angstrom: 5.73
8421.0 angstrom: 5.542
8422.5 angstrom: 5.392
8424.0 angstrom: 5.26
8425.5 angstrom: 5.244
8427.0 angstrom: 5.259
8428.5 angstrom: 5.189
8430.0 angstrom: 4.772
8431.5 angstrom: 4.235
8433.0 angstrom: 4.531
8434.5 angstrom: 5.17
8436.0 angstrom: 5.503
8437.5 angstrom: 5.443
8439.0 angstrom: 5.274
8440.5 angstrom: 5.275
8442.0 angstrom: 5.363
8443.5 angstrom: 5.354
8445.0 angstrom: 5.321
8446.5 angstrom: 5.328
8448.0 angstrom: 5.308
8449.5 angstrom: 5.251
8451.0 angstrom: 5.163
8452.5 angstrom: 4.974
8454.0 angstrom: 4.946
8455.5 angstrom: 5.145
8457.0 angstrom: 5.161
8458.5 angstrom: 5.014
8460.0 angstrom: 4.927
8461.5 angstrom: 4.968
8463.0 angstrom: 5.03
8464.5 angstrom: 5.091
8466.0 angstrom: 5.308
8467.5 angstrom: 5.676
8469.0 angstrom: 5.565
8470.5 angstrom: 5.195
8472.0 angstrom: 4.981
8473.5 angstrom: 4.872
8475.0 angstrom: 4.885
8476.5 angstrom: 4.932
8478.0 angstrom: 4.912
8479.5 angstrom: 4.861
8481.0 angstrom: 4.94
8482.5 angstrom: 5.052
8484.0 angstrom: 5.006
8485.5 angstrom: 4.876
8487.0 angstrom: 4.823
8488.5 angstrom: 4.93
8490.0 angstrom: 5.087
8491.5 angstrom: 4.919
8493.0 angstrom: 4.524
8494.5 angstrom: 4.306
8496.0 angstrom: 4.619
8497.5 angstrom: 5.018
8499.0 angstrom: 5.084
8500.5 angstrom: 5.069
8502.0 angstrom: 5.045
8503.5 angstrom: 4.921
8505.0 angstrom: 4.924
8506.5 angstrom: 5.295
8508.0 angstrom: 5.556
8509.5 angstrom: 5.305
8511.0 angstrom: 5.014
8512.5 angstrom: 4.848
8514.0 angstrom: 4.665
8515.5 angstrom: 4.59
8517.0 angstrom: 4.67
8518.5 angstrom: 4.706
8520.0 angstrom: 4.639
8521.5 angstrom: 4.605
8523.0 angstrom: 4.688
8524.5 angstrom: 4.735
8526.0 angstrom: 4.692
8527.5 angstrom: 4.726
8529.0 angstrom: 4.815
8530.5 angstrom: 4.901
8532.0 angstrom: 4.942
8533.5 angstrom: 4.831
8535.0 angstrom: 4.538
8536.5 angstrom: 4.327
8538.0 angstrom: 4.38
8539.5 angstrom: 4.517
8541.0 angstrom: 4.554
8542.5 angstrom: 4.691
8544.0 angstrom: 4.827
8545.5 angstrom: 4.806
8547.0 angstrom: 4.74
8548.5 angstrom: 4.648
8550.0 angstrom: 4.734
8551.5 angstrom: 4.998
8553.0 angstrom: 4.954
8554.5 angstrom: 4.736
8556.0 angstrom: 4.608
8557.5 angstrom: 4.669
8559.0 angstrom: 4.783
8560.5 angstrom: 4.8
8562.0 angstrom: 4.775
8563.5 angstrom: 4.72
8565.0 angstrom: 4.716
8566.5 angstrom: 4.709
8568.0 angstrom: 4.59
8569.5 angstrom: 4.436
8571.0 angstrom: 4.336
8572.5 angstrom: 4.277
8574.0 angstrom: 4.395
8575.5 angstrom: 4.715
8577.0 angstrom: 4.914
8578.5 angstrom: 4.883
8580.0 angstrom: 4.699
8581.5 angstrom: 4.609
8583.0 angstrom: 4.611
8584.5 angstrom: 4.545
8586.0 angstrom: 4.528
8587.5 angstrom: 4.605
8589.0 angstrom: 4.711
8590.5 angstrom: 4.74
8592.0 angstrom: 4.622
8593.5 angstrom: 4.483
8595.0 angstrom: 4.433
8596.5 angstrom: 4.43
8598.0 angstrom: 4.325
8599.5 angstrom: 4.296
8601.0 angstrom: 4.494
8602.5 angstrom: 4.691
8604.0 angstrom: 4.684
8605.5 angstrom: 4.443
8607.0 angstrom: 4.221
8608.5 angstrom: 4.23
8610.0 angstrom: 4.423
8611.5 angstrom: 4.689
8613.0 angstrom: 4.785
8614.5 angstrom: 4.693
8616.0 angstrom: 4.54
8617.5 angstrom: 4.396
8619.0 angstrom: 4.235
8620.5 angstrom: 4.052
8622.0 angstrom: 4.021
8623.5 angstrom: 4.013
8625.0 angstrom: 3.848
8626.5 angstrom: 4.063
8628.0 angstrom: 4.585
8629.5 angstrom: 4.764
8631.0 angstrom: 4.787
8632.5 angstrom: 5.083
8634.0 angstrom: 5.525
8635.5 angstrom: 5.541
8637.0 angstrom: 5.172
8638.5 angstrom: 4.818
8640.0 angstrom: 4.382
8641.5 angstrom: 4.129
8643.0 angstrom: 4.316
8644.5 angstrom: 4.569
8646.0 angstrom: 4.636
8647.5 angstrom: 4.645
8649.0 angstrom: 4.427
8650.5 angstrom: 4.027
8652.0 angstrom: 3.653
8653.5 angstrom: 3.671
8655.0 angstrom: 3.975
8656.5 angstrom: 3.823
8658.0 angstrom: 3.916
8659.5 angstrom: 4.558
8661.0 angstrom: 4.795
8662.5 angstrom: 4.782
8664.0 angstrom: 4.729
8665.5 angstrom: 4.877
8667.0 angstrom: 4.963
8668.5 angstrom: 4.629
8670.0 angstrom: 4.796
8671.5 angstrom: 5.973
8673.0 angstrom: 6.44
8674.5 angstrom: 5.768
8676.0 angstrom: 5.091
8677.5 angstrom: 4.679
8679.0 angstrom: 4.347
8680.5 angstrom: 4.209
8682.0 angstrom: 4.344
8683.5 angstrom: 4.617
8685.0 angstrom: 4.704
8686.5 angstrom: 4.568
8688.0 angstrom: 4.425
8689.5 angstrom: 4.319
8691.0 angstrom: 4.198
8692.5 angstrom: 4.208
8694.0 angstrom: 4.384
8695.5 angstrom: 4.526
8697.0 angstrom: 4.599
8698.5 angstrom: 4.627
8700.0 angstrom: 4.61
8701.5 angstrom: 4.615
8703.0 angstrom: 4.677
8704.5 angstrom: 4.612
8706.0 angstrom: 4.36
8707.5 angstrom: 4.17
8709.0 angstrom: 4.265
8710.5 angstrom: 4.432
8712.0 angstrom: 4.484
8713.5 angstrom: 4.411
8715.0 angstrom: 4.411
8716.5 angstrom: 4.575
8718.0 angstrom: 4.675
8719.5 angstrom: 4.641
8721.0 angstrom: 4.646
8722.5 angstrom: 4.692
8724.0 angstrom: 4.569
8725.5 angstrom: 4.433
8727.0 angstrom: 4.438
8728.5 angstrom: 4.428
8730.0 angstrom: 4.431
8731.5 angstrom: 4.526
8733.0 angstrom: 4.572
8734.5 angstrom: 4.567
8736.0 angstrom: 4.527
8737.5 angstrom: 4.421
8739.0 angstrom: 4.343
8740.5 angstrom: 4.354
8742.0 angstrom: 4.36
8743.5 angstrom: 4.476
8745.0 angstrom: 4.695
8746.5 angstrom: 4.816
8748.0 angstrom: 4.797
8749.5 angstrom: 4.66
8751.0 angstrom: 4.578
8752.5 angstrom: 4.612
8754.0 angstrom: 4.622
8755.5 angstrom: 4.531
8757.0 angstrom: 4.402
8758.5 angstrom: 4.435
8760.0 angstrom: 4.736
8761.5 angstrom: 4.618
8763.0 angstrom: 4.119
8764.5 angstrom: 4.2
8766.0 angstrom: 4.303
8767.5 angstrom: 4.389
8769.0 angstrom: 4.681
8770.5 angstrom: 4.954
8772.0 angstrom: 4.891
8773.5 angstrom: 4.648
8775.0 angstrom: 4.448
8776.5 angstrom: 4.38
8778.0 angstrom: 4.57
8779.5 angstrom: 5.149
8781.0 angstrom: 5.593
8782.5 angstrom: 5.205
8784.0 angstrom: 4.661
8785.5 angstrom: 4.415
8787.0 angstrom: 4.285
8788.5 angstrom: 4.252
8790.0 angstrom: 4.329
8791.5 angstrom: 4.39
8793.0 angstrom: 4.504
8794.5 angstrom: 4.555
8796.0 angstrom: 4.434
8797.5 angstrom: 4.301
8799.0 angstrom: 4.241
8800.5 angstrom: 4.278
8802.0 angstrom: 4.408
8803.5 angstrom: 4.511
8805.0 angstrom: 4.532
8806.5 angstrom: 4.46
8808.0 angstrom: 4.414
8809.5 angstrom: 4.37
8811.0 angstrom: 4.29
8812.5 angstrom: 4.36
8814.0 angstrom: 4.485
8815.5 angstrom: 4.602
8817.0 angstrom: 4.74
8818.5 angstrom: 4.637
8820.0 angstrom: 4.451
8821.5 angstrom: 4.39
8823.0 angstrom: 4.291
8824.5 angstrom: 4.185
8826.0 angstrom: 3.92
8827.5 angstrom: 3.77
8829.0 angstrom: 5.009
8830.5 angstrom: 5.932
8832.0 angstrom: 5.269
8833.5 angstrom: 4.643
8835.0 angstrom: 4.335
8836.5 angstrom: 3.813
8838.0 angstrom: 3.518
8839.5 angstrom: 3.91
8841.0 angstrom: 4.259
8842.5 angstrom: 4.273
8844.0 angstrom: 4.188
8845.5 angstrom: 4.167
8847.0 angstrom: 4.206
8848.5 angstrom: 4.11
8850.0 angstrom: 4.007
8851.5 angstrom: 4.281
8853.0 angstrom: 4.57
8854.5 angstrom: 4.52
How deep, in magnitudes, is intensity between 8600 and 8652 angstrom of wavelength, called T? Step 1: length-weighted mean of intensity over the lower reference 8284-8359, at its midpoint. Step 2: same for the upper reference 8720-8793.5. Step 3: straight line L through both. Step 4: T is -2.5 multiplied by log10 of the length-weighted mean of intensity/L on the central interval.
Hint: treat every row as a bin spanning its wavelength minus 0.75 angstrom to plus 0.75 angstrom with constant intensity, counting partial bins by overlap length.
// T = 0.18 mag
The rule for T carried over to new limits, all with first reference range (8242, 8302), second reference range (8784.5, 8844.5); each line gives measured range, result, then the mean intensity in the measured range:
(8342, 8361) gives 0.169 mag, 6.2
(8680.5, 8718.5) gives 0.145 mag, 4.47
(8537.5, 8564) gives 0.263 mag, 4.72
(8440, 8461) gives 0.269 mag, 5.18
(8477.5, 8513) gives 0.270 mag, 4.96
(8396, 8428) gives 0.251 mag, 5.45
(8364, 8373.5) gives 0.209 mag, 5.88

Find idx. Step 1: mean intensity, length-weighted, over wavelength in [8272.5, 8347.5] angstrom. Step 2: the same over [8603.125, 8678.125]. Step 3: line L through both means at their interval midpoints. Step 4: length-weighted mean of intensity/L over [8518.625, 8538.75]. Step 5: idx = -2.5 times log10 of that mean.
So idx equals 0.18 mag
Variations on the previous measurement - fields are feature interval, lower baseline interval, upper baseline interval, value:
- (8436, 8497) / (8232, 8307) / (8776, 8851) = 0.27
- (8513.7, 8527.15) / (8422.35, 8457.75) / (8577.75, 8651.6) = 0.05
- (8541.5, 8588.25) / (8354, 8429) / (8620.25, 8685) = 0.06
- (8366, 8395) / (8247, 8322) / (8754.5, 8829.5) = 0.22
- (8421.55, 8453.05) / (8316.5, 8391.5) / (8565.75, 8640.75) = 0.11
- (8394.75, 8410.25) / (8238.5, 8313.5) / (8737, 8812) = 0.23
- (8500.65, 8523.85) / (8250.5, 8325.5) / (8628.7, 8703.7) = 0.20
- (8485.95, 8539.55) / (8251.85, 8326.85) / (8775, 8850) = 0.29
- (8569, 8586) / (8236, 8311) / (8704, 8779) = 0.22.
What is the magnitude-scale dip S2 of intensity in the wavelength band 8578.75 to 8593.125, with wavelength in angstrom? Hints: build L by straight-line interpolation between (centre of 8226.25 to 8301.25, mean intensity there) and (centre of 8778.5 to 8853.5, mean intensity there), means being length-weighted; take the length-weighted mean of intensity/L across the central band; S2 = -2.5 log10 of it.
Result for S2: 0.24 mag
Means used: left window 7.61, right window 4.44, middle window 4.63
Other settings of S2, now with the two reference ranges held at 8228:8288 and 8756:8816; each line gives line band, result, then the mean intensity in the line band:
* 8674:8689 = 0.11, 4.65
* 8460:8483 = 0.25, 5.08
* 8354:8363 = 0.17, 6.04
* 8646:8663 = 0.25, 4.22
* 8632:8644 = 0.11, 4.86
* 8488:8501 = 0.28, 4.83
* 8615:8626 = 0.30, 4.17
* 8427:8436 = 0.33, 4.88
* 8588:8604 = 0.24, 4.53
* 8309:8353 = 0.05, 6.87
